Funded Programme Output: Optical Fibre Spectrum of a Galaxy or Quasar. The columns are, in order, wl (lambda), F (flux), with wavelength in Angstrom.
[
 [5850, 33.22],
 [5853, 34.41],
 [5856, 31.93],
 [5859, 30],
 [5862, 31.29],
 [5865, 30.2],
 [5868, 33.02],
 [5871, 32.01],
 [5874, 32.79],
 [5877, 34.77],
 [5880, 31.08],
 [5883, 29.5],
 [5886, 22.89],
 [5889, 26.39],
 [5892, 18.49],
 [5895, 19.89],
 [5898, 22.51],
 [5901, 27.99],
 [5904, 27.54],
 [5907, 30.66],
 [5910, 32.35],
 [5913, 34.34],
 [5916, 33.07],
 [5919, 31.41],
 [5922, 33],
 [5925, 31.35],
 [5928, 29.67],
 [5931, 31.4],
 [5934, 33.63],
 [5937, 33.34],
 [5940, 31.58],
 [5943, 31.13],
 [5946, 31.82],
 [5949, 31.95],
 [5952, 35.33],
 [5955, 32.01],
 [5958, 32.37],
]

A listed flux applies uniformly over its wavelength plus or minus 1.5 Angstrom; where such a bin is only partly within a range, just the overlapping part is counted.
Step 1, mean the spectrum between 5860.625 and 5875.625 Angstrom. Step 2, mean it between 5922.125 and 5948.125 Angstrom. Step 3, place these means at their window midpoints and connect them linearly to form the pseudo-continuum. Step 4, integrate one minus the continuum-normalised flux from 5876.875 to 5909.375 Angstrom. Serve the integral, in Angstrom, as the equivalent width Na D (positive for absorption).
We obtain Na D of 5.6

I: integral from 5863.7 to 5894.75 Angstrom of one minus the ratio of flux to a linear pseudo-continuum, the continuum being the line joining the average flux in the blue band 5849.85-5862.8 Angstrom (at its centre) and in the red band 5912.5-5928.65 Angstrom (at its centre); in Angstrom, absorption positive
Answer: 3.27 Angstrom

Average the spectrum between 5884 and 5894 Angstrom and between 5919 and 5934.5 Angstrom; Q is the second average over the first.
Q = 1.39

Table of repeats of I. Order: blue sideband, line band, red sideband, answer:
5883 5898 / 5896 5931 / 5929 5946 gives -3.75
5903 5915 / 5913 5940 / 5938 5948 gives -0.57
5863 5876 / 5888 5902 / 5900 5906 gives 2.99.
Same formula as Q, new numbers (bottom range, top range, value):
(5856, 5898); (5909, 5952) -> 1.13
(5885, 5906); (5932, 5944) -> 1.36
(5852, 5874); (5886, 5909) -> 0.78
